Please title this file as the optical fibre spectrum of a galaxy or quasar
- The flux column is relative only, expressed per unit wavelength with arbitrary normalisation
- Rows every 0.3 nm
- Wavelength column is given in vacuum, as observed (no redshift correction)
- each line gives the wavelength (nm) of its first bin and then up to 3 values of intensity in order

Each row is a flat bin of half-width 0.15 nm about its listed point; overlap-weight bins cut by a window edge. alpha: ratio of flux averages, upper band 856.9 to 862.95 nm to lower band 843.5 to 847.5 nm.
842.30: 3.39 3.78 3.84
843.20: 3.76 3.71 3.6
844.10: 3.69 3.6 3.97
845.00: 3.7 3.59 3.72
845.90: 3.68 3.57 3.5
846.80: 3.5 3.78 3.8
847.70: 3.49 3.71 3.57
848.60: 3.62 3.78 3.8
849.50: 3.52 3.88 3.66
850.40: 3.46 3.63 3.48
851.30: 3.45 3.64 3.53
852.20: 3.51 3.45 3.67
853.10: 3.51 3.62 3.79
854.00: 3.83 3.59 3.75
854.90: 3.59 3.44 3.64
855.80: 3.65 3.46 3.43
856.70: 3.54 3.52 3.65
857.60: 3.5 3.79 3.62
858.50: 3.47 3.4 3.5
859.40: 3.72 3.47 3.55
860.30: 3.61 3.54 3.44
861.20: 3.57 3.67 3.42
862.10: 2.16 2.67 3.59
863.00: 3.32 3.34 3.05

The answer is 0.9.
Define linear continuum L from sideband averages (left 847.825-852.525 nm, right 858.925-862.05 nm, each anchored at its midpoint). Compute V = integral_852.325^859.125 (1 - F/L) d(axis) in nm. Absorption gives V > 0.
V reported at -0.06 nm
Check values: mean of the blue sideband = 3.61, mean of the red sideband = 3.5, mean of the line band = 3.58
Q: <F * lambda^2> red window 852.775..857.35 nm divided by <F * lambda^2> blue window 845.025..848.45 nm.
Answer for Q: 1.0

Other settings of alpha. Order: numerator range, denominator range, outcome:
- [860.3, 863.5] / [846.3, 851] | 0.90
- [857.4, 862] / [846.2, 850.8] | 0.97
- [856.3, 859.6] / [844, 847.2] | 0.97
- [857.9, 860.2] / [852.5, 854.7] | 0.97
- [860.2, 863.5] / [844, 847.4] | 0.90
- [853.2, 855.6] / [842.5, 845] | 0.98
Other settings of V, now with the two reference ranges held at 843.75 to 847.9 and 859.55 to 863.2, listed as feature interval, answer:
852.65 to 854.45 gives -0.088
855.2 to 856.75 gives -0.039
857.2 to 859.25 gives -0.096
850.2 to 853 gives 0.000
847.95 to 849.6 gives -0.033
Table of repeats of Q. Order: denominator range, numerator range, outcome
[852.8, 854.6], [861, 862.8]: 0.88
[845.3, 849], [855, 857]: 0.99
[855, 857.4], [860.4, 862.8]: 0.93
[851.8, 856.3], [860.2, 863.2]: 0.93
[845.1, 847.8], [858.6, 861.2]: 1.00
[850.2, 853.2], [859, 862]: 1.02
